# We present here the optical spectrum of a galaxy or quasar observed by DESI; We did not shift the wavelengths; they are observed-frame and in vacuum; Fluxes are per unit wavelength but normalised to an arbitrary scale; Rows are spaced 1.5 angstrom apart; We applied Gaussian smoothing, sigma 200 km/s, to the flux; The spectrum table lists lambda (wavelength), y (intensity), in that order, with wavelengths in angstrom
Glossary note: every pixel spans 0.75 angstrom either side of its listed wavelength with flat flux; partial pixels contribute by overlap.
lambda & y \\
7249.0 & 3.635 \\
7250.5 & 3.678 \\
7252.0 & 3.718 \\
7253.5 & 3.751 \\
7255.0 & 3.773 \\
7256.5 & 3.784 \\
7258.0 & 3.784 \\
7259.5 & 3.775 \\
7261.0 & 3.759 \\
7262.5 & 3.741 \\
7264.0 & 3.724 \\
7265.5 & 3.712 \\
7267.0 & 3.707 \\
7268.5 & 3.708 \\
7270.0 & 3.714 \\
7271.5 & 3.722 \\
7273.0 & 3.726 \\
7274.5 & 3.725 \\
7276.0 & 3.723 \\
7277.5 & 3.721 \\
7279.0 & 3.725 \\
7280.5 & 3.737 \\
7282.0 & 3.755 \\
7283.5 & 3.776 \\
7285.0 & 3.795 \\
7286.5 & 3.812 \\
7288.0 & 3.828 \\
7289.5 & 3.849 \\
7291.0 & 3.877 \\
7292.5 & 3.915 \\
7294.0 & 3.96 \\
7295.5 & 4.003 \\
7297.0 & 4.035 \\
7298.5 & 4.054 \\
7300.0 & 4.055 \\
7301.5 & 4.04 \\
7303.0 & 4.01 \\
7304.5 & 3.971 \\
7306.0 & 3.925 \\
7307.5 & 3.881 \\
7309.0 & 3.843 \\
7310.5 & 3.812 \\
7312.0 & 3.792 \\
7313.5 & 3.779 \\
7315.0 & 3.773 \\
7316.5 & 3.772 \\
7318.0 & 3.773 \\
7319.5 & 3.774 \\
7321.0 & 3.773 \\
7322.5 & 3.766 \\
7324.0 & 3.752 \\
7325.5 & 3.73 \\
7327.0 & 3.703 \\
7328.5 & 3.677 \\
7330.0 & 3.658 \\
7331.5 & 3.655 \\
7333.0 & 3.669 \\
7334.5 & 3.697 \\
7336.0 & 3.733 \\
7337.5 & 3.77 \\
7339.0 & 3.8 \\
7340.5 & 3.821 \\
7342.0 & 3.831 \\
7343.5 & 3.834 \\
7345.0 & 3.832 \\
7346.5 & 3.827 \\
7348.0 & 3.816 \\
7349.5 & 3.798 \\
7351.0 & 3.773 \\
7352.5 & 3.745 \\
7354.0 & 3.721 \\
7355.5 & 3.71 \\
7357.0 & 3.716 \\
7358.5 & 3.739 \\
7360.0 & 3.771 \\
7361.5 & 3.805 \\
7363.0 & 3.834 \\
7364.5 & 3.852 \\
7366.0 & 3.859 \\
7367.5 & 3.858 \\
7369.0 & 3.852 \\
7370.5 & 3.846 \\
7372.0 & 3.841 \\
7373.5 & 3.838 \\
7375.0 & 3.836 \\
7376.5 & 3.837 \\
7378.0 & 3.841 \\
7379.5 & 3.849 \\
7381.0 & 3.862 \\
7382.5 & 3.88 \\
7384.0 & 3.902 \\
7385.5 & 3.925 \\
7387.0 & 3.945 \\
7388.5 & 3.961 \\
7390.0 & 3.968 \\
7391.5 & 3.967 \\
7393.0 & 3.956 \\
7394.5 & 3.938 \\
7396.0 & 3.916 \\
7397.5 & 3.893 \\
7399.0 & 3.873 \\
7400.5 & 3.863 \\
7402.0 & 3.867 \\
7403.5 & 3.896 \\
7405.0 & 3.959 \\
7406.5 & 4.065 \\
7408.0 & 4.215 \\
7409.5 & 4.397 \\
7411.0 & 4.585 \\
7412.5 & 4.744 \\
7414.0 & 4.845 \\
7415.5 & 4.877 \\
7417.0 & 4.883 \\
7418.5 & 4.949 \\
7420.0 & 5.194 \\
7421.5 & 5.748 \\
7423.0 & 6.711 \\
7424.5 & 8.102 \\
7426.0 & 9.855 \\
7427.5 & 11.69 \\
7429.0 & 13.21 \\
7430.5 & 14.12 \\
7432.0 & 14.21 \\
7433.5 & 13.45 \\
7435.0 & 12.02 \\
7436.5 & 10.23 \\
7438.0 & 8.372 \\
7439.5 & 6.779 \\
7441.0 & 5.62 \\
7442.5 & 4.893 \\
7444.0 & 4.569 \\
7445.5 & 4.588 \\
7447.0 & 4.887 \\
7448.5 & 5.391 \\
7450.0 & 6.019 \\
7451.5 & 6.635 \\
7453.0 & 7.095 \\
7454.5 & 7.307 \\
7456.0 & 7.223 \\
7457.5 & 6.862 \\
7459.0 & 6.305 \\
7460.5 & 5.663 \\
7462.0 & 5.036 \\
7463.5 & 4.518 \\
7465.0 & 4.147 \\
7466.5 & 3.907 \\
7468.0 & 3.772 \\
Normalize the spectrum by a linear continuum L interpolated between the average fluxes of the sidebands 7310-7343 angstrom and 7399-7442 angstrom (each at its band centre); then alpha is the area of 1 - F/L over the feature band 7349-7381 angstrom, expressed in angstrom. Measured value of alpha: 8.24 angstrom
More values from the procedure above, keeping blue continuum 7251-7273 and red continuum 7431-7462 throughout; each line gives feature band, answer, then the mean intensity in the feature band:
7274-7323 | 6.58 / 3.85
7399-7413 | 5.20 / 4.15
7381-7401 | 7.55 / 3.92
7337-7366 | 9.05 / 3.79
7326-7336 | 2.79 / 3.68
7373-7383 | 3.63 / 3.85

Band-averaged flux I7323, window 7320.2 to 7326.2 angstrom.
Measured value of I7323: 3.76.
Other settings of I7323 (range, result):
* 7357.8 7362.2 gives 3.77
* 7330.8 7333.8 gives 3.66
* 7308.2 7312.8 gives 3.82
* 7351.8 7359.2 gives 3.73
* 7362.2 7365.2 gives 3.84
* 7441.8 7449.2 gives 4.86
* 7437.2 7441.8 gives 6.94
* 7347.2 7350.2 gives 3.81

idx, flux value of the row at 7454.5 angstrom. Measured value 7.307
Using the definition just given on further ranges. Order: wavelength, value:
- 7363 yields 3.834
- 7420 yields 5.194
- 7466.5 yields 3.907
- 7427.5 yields 11.69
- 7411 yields 4.585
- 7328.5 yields 3.677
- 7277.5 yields 3.721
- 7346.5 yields 3.827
